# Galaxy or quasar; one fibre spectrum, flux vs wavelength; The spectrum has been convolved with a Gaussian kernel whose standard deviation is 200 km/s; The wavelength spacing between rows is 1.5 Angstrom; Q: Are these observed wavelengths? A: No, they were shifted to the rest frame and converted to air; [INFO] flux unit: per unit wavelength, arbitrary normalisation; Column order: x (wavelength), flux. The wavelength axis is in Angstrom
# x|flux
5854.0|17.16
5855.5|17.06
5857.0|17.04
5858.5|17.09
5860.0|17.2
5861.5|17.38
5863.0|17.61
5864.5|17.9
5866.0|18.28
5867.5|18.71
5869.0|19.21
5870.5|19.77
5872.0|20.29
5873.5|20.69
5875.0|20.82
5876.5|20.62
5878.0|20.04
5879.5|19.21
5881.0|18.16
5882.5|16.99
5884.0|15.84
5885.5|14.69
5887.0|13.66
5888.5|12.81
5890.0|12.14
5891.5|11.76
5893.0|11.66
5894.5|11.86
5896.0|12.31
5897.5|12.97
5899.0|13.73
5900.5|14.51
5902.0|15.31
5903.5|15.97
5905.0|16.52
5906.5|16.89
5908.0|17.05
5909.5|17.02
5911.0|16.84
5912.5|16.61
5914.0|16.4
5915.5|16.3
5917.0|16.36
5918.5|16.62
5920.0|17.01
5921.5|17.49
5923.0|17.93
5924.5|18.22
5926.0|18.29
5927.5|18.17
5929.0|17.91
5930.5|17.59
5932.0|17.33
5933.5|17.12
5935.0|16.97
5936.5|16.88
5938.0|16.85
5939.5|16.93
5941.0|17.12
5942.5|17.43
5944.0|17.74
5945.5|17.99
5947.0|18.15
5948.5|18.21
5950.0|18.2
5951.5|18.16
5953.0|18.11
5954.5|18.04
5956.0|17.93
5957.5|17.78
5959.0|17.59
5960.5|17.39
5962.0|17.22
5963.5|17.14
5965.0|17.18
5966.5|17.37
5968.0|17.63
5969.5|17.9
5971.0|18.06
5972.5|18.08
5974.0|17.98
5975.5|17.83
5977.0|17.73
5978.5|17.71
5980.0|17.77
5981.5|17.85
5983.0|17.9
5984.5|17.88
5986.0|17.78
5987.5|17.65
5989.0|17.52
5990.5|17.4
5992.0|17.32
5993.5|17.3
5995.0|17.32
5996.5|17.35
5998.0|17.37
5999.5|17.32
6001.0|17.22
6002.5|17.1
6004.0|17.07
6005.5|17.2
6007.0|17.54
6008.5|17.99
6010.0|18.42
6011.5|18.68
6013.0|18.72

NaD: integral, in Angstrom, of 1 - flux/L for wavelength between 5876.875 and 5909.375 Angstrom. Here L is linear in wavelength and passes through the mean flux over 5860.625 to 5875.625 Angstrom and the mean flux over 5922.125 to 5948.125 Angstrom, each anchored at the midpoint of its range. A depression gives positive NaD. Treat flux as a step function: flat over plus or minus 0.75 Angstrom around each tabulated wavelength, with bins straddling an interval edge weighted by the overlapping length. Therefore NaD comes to 6.0 Angstrom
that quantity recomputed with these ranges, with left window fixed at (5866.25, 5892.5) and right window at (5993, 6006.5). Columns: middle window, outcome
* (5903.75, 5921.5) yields 0.6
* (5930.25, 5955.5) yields -0.4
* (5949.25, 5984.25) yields -1.0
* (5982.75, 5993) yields -0.2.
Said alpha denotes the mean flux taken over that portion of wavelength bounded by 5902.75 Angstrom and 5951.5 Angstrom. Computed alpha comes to 17.3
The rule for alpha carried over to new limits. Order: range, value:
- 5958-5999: 17.6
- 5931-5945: 17.2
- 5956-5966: 17.4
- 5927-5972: 17.6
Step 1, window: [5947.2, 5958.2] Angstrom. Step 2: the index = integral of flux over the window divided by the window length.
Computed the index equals 18.1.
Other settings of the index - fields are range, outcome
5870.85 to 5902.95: 15.8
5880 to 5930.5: 15.7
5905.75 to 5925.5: 17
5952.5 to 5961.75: 17.8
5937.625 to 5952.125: 17.7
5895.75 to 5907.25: 14.9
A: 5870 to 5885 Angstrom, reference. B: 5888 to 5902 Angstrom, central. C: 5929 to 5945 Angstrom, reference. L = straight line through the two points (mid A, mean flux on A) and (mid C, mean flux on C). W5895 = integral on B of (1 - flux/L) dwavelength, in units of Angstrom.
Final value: 4.4 Angstrom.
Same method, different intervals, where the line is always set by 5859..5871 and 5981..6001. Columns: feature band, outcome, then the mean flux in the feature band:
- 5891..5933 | 4.58 Angstrom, 16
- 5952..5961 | -0.06 Angstrom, 17.8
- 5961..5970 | 0.14 Angstrom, 17.4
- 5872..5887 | -0.23 Angstrom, 18.4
